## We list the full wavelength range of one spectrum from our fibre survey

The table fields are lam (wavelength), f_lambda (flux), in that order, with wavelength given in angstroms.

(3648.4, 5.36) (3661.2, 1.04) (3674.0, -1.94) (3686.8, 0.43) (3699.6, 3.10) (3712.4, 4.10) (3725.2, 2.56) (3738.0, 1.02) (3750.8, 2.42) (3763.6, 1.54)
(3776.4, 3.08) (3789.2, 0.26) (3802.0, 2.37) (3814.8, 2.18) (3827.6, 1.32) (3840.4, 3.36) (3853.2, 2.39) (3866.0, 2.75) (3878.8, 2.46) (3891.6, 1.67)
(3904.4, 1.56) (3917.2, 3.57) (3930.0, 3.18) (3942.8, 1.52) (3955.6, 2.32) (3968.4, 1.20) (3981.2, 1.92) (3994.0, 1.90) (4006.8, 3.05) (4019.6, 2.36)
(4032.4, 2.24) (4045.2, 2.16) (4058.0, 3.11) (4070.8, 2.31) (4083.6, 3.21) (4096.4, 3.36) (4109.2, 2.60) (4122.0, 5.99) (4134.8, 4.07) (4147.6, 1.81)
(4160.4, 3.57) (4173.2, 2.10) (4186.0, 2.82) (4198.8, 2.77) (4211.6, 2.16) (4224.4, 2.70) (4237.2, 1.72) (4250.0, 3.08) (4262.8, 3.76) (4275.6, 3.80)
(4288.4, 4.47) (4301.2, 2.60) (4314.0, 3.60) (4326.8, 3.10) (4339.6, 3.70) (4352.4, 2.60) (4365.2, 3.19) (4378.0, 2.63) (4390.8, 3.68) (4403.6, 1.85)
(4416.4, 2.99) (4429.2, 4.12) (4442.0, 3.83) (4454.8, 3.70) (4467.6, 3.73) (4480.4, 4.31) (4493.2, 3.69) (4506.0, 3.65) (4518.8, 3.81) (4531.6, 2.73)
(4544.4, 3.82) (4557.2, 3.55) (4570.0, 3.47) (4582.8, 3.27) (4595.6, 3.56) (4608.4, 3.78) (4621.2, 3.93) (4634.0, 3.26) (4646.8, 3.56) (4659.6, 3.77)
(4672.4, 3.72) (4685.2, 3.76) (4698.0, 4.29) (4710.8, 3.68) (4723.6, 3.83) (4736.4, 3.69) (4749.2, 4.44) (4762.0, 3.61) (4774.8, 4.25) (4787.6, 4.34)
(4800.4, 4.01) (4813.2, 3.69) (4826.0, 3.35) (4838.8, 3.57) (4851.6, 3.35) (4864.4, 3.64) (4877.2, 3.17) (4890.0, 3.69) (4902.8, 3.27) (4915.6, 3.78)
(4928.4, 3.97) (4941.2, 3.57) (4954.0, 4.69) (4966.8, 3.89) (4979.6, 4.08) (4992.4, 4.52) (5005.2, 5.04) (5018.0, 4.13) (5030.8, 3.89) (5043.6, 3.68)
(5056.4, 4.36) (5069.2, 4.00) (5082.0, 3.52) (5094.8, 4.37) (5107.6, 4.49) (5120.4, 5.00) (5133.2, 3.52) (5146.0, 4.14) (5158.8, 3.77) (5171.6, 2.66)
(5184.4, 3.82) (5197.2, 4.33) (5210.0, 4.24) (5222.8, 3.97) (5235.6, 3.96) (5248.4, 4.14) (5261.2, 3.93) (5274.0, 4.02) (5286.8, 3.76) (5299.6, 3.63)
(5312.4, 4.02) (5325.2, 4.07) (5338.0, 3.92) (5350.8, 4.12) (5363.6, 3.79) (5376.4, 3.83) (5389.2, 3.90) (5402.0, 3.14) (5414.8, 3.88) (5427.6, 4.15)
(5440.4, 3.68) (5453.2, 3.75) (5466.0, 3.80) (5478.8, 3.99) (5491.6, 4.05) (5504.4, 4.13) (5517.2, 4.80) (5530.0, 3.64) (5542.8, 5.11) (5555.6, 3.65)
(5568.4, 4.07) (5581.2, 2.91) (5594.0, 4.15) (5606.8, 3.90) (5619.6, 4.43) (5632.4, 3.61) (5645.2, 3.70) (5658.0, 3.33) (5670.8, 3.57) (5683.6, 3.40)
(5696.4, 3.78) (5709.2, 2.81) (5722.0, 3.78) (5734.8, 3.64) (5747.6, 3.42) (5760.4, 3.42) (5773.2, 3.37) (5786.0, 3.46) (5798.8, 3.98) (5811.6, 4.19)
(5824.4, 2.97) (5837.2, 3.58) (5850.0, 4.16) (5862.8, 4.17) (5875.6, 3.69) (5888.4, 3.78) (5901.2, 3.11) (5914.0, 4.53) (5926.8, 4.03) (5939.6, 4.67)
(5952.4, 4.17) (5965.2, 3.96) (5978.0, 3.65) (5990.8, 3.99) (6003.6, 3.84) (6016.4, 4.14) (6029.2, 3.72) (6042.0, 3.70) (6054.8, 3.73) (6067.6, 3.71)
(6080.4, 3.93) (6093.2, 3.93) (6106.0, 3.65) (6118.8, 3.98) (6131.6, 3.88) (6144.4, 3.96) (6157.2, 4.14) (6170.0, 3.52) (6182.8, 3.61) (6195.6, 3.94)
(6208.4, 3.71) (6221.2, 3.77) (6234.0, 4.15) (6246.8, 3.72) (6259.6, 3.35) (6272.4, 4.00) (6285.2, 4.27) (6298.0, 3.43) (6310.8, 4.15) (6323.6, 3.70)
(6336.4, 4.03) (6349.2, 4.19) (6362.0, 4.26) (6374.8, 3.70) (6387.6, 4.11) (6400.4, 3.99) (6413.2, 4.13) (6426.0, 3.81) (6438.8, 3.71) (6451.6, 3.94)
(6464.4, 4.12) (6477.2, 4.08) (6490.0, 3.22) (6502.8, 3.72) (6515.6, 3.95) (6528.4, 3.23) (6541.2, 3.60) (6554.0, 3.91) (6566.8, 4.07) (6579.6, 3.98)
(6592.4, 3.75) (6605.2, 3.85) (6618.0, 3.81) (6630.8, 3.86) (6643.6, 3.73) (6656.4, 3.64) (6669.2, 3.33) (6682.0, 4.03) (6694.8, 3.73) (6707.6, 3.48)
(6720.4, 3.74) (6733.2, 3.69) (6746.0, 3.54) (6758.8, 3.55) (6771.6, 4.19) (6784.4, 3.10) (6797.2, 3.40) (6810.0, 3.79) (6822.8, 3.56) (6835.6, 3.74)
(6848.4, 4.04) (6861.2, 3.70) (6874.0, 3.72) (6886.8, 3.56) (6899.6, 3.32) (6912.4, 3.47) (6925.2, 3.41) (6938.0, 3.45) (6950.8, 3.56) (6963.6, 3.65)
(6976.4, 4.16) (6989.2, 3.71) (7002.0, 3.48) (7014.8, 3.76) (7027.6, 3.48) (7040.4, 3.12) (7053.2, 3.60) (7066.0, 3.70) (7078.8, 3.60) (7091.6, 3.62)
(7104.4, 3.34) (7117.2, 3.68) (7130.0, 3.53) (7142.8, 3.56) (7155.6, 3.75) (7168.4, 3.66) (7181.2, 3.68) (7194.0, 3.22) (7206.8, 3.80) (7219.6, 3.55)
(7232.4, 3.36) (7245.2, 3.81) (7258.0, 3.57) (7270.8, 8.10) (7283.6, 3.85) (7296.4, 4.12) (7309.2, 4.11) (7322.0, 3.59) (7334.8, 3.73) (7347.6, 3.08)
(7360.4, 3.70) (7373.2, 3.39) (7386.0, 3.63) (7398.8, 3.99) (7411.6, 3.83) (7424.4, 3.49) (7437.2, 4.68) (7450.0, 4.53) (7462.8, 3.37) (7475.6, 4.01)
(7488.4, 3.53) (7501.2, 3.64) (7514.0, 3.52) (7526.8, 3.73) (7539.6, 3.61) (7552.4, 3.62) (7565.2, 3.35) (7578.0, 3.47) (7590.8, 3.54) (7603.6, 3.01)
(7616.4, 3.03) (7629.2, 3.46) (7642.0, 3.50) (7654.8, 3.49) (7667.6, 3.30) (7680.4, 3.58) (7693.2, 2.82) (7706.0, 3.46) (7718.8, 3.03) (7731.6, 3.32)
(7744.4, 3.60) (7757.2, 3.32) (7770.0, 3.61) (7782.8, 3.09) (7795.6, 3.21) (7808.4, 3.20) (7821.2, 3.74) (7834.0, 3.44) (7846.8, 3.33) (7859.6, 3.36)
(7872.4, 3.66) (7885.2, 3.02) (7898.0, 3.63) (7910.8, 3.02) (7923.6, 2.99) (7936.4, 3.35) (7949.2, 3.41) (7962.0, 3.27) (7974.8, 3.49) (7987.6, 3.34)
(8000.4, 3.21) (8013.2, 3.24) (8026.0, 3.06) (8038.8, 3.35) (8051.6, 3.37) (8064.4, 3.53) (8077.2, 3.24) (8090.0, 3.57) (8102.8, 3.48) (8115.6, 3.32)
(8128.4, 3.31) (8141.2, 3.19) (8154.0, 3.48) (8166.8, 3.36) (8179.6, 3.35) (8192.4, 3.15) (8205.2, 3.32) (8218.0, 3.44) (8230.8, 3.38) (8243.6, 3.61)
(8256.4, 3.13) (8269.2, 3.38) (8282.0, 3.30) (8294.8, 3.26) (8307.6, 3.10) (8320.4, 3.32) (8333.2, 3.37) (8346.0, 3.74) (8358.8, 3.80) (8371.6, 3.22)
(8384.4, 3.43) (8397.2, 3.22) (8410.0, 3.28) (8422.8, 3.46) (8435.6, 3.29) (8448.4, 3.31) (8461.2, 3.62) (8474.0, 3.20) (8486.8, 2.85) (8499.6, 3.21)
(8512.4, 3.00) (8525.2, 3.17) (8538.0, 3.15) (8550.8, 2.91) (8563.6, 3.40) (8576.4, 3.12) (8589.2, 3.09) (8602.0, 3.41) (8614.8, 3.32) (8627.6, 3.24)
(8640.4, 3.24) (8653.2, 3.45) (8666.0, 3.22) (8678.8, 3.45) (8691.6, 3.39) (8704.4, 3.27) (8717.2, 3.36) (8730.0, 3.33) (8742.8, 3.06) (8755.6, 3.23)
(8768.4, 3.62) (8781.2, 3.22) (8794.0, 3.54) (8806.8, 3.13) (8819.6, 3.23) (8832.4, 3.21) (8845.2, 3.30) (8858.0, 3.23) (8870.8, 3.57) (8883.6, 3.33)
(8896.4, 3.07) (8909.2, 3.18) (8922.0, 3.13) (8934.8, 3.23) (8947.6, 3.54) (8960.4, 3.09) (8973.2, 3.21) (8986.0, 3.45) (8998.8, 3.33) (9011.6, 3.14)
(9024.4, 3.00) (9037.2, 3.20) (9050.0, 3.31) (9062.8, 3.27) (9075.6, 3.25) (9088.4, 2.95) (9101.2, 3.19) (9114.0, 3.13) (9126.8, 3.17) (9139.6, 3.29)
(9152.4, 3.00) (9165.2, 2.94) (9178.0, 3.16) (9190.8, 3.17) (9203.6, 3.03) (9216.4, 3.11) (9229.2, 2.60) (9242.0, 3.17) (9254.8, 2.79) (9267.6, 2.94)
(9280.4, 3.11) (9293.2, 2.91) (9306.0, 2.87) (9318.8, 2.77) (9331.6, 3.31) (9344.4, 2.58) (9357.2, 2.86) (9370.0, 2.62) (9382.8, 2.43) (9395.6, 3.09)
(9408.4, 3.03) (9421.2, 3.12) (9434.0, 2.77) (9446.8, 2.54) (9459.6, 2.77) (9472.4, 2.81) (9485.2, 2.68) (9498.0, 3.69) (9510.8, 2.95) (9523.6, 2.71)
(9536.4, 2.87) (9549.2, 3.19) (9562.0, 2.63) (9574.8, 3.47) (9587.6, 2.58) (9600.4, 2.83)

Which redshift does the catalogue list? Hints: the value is 0.11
